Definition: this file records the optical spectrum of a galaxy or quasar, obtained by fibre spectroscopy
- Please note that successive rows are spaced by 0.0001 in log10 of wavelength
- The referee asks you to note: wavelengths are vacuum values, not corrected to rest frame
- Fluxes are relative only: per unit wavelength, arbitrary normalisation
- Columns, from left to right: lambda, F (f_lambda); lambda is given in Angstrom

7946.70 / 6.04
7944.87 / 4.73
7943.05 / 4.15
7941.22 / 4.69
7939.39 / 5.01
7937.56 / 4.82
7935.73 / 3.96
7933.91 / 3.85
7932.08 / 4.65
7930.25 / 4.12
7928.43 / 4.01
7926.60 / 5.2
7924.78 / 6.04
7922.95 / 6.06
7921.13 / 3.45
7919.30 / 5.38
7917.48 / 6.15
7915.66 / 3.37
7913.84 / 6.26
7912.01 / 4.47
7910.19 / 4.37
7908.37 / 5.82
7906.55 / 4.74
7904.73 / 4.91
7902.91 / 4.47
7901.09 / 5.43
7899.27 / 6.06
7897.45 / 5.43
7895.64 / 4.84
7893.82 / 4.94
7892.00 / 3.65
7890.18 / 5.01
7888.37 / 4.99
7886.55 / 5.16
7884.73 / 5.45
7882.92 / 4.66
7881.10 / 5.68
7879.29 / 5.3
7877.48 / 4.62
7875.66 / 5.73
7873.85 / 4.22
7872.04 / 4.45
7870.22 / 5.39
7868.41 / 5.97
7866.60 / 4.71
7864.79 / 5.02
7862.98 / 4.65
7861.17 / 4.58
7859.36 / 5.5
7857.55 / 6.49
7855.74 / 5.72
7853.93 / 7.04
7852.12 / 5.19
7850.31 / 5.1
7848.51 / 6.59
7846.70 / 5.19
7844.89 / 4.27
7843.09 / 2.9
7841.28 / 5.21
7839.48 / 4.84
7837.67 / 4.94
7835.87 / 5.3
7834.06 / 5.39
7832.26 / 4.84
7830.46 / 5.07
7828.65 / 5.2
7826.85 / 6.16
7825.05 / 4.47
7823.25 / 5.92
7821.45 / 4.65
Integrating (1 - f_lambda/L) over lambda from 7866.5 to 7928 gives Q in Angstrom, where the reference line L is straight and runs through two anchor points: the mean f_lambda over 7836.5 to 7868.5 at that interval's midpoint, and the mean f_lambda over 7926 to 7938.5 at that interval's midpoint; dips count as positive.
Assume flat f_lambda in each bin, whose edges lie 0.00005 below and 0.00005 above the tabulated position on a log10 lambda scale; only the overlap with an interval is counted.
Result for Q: -4.6 Angstrom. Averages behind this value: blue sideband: 5.2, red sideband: 4.35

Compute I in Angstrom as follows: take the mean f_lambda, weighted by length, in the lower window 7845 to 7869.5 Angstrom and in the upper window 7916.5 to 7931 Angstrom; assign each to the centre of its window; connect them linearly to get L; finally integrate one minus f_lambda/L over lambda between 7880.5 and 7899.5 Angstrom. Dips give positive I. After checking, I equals 0.8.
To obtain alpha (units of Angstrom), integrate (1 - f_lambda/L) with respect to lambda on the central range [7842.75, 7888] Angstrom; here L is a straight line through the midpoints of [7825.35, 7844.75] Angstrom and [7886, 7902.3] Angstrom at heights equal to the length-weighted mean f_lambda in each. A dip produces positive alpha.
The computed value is -2.0 Angstrom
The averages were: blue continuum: 4.94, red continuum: 5.04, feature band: 5.21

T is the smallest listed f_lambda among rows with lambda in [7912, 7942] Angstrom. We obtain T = 3.37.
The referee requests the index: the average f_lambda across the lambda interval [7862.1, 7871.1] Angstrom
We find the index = 5.15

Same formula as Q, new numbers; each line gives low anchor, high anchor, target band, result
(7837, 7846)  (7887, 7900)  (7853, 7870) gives -3.2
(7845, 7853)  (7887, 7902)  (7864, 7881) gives 0.5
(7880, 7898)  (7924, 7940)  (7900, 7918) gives -0.7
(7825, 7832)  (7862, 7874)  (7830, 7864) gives -0.5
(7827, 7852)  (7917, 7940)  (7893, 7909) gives -1.0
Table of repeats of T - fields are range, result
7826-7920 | 2.9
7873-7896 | 3.65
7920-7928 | 3.45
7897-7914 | 4.37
